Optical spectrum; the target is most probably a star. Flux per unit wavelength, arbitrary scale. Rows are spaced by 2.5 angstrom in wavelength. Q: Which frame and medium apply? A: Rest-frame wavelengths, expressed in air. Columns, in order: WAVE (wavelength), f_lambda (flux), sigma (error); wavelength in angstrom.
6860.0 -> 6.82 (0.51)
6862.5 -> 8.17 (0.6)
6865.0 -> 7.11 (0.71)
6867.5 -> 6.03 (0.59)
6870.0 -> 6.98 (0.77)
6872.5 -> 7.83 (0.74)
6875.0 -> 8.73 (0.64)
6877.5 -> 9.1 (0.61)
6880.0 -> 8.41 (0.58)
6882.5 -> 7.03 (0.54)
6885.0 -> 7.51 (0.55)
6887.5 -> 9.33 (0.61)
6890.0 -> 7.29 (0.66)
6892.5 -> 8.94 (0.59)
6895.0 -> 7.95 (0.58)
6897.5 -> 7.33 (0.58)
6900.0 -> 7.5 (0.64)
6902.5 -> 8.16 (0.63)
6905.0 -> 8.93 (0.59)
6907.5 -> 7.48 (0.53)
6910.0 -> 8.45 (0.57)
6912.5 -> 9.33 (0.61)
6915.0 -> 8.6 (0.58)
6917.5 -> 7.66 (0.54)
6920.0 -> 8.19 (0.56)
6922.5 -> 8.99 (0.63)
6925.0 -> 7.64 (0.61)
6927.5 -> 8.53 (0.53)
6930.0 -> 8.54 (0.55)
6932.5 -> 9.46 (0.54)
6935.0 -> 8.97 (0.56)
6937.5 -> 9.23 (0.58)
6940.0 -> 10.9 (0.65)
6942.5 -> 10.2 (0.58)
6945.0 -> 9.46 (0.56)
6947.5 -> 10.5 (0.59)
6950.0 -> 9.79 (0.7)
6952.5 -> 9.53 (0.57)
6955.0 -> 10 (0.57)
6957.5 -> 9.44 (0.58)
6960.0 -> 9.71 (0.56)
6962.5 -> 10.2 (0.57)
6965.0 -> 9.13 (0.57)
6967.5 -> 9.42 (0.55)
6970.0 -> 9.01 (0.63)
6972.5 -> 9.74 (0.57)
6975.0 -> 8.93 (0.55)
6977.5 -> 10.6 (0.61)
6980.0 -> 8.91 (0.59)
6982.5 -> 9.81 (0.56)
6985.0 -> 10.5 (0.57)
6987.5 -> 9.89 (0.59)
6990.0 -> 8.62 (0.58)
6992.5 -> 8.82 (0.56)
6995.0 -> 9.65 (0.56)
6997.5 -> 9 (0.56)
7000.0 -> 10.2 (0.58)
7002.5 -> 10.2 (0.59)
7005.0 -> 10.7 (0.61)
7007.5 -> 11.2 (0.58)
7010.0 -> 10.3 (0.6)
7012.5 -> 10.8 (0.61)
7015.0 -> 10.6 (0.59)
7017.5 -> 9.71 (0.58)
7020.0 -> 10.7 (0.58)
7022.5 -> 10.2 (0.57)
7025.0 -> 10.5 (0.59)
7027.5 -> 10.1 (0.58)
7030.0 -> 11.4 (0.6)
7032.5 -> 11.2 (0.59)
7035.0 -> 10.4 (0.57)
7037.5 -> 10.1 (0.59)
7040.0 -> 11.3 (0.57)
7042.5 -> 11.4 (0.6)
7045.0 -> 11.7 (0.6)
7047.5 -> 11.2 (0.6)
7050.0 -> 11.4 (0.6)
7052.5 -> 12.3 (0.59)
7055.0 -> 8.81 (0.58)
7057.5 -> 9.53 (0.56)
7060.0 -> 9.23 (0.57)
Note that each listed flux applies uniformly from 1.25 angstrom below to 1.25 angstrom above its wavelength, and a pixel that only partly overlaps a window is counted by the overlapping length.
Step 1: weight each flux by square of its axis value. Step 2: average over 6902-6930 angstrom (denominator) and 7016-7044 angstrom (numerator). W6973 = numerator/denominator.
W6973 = 1.31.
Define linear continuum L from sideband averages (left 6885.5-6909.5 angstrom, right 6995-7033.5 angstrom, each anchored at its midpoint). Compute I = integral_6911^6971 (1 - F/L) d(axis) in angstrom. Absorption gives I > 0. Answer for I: -2.01 angstrom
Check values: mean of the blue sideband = 8.09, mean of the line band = 9.27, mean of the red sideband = 10.4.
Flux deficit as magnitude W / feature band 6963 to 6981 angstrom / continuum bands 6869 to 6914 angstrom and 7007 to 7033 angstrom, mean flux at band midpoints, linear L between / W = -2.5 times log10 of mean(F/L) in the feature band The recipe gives 0.03 mag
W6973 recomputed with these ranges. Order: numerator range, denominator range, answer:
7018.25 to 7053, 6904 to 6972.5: 1.23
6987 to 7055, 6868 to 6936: 1.32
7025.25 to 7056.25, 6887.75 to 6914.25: 1.39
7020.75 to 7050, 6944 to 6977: 1.15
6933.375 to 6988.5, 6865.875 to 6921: 1.23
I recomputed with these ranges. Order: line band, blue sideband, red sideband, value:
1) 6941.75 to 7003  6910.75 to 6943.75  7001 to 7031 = 0.56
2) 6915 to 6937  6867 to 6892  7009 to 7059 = 0.55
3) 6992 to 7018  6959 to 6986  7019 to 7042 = 0.16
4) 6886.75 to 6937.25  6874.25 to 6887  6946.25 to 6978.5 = 2.30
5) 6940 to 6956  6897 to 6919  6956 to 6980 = -1.58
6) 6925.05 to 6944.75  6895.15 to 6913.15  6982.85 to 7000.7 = -1.57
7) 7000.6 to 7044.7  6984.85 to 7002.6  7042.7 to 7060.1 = -2.30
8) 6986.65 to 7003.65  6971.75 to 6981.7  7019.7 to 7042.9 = 0.81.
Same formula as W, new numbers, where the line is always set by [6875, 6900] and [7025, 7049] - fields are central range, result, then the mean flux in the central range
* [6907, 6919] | 0.030 mag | 8.35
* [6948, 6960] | -0.042 mag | 9.74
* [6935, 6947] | -0.086 mag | 9.88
